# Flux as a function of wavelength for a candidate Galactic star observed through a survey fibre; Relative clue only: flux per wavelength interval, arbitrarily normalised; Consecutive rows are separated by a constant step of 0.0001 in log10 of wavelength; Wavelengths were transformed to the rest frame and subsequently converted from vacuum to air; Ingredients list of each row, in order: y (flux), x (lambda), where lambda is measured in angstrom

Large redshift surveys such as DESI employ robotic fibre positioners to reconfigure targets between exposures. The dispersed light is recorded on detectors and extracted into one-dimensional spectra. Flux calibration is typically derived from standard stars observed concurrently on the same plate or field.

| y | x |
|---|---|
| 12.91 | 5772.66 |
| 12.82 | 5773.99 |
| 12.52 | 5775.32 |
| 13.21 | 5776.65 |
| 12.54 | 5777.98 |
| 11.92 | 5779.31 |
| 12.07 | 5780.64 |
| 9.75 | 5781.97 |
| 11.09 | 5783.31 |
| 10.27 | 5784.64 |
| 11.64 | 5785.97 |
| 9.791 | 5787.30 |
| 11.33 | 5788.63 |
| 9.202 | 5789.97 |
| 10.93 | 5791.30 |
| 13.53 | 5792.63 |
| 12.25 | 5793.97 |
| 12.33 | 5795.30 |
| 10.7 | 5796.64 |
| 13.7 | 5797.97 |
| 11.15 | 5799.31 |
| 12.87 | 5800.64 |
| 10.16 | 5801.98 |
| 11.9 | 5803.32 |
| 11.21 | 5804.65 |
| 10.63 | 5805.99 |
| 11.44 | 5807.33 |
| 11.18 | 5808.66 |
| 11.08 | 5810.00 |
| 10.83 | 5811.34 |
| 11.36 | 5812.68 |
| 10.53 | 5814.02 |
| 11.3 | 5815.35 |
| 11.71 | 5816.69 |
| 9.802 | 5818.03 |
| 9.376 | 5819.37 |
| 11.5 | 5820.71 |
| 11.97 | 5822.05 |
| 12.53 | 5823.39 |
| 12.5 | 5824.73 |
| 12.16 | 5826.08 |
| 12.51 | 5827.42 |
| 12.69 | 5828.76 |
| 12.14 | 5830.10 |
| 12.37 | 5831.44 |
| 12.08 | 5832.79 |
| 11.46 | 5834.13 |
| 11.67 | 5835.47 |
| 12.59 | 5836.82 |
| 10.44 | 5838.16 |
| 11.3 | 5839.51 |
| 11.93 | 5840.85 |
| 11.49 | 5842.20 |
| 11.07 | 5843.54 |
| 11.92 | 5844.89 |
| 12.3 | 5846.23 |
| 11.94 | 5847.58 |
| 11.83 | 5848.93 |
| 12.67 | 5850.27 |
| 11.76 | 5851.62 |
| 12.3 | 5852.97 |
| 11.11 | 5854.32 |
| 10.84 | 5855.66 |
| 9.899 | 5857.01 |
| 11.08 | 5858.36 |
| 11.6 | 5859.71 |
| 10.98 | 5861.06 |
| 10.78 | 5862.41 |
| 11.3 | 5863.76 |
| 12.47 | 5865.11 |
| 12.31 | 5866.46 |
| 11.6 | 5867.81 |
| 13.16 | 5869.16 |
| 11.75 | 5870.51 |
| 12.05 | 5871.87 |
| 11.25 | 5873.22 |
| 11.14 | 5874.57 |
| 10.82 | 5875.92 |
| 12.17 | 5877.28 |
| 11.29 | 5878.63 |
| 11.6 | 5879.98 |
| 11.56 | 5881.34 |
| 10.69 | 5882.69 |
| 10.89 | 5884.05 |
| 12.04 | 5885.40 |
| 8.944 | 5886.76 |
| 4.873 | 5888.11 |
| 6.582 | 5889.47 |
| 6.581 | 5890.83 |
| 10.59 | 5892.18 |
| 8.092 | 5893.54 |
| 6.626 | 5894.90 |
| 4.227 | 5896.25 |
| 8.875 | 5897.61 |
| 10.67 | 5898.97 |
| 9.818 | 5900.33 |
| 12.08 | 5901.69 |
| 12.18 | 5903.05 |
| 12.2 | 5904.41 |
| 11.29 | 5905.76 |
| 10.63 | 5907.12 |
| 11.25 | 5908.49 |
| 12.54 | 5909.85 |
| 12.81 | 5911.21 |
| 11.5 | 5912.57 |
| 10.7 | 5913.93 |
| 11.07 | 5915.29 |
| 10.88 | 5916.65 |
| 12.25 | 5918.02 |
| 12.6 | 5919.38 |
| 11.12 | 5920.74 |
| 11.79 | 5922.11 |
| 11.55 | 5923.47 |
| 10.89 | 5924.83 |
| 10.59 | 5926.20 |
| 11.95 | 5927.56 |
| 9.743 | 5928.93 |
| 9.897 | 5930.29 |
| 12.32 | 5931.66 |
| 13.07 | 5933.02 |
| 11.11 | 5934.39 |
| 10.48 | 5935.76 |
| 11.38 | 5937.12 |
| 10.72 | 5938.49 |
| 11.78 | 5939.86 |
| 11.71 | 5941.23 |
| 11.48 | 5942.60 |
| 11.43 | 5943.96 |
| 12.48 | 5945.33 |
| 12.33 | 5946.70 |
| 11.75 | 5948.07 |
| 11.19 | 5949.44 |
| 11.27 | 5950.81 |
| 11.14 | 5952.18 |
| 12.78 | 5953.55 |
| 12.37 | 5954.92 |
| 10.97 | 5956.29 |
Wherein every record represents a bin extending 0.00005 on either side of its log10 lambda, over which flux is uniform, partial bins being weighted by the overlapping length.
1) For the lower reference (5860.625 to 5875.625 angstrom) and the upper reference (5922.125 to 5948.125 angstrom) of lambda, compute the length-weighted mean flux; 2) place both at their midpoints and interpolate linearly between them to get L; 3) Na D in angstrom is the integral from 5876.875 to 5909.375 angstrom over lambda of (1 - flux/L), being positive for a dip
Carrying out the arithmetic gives 5.0 angstrom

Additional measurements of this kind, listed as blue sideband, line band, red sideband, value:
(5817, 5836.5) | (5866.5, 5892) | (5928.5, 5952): 2.4 angstrom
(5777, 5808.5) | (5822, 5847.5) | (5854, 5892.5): -2.0 angstrom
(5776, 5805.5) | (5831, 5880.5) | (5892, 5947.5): -1.6 angstrom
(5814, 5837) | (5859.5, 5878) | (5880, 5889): -2.3 angstrom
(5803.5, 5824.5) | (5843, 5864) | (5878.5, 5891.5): -2.6 angstrom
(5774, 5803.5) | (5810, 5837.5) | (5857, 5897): -1.4 angstrom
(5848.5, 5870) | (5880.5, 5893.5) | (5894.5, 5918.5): 2.2 angstrom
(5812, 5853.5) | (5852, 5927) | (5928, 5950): 5.1 angstrom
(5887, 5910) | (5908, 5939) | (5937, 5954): -2.7 angstrom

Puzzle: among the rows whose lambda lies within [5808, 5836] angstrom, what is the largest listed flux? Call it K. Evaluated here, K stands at 12.69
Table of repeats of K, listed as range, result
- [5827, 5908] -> 13.16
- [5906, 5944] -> 13.07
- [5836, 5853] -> 12.67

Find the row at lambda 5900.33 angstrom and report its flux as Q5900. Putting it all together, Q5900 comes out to 9.818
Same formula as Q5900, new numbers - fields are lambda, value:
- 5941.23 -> 11.71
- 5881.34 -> 11.56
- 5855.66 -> 10.84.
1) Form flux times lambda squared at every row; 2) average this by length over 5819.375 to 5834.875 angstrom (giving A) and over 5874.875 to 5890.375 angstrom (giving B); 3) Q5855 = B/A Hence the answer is 0.9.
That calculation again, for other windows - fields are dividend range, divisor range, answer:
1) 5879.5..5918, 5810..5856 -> 0.89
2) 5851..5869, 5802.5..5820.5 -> 1.06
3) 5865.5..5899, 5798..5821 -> 0.92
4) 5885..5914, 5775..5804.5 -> 0.87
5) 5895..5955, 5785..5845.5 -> 1.01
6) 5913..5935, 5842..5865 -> 1.01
